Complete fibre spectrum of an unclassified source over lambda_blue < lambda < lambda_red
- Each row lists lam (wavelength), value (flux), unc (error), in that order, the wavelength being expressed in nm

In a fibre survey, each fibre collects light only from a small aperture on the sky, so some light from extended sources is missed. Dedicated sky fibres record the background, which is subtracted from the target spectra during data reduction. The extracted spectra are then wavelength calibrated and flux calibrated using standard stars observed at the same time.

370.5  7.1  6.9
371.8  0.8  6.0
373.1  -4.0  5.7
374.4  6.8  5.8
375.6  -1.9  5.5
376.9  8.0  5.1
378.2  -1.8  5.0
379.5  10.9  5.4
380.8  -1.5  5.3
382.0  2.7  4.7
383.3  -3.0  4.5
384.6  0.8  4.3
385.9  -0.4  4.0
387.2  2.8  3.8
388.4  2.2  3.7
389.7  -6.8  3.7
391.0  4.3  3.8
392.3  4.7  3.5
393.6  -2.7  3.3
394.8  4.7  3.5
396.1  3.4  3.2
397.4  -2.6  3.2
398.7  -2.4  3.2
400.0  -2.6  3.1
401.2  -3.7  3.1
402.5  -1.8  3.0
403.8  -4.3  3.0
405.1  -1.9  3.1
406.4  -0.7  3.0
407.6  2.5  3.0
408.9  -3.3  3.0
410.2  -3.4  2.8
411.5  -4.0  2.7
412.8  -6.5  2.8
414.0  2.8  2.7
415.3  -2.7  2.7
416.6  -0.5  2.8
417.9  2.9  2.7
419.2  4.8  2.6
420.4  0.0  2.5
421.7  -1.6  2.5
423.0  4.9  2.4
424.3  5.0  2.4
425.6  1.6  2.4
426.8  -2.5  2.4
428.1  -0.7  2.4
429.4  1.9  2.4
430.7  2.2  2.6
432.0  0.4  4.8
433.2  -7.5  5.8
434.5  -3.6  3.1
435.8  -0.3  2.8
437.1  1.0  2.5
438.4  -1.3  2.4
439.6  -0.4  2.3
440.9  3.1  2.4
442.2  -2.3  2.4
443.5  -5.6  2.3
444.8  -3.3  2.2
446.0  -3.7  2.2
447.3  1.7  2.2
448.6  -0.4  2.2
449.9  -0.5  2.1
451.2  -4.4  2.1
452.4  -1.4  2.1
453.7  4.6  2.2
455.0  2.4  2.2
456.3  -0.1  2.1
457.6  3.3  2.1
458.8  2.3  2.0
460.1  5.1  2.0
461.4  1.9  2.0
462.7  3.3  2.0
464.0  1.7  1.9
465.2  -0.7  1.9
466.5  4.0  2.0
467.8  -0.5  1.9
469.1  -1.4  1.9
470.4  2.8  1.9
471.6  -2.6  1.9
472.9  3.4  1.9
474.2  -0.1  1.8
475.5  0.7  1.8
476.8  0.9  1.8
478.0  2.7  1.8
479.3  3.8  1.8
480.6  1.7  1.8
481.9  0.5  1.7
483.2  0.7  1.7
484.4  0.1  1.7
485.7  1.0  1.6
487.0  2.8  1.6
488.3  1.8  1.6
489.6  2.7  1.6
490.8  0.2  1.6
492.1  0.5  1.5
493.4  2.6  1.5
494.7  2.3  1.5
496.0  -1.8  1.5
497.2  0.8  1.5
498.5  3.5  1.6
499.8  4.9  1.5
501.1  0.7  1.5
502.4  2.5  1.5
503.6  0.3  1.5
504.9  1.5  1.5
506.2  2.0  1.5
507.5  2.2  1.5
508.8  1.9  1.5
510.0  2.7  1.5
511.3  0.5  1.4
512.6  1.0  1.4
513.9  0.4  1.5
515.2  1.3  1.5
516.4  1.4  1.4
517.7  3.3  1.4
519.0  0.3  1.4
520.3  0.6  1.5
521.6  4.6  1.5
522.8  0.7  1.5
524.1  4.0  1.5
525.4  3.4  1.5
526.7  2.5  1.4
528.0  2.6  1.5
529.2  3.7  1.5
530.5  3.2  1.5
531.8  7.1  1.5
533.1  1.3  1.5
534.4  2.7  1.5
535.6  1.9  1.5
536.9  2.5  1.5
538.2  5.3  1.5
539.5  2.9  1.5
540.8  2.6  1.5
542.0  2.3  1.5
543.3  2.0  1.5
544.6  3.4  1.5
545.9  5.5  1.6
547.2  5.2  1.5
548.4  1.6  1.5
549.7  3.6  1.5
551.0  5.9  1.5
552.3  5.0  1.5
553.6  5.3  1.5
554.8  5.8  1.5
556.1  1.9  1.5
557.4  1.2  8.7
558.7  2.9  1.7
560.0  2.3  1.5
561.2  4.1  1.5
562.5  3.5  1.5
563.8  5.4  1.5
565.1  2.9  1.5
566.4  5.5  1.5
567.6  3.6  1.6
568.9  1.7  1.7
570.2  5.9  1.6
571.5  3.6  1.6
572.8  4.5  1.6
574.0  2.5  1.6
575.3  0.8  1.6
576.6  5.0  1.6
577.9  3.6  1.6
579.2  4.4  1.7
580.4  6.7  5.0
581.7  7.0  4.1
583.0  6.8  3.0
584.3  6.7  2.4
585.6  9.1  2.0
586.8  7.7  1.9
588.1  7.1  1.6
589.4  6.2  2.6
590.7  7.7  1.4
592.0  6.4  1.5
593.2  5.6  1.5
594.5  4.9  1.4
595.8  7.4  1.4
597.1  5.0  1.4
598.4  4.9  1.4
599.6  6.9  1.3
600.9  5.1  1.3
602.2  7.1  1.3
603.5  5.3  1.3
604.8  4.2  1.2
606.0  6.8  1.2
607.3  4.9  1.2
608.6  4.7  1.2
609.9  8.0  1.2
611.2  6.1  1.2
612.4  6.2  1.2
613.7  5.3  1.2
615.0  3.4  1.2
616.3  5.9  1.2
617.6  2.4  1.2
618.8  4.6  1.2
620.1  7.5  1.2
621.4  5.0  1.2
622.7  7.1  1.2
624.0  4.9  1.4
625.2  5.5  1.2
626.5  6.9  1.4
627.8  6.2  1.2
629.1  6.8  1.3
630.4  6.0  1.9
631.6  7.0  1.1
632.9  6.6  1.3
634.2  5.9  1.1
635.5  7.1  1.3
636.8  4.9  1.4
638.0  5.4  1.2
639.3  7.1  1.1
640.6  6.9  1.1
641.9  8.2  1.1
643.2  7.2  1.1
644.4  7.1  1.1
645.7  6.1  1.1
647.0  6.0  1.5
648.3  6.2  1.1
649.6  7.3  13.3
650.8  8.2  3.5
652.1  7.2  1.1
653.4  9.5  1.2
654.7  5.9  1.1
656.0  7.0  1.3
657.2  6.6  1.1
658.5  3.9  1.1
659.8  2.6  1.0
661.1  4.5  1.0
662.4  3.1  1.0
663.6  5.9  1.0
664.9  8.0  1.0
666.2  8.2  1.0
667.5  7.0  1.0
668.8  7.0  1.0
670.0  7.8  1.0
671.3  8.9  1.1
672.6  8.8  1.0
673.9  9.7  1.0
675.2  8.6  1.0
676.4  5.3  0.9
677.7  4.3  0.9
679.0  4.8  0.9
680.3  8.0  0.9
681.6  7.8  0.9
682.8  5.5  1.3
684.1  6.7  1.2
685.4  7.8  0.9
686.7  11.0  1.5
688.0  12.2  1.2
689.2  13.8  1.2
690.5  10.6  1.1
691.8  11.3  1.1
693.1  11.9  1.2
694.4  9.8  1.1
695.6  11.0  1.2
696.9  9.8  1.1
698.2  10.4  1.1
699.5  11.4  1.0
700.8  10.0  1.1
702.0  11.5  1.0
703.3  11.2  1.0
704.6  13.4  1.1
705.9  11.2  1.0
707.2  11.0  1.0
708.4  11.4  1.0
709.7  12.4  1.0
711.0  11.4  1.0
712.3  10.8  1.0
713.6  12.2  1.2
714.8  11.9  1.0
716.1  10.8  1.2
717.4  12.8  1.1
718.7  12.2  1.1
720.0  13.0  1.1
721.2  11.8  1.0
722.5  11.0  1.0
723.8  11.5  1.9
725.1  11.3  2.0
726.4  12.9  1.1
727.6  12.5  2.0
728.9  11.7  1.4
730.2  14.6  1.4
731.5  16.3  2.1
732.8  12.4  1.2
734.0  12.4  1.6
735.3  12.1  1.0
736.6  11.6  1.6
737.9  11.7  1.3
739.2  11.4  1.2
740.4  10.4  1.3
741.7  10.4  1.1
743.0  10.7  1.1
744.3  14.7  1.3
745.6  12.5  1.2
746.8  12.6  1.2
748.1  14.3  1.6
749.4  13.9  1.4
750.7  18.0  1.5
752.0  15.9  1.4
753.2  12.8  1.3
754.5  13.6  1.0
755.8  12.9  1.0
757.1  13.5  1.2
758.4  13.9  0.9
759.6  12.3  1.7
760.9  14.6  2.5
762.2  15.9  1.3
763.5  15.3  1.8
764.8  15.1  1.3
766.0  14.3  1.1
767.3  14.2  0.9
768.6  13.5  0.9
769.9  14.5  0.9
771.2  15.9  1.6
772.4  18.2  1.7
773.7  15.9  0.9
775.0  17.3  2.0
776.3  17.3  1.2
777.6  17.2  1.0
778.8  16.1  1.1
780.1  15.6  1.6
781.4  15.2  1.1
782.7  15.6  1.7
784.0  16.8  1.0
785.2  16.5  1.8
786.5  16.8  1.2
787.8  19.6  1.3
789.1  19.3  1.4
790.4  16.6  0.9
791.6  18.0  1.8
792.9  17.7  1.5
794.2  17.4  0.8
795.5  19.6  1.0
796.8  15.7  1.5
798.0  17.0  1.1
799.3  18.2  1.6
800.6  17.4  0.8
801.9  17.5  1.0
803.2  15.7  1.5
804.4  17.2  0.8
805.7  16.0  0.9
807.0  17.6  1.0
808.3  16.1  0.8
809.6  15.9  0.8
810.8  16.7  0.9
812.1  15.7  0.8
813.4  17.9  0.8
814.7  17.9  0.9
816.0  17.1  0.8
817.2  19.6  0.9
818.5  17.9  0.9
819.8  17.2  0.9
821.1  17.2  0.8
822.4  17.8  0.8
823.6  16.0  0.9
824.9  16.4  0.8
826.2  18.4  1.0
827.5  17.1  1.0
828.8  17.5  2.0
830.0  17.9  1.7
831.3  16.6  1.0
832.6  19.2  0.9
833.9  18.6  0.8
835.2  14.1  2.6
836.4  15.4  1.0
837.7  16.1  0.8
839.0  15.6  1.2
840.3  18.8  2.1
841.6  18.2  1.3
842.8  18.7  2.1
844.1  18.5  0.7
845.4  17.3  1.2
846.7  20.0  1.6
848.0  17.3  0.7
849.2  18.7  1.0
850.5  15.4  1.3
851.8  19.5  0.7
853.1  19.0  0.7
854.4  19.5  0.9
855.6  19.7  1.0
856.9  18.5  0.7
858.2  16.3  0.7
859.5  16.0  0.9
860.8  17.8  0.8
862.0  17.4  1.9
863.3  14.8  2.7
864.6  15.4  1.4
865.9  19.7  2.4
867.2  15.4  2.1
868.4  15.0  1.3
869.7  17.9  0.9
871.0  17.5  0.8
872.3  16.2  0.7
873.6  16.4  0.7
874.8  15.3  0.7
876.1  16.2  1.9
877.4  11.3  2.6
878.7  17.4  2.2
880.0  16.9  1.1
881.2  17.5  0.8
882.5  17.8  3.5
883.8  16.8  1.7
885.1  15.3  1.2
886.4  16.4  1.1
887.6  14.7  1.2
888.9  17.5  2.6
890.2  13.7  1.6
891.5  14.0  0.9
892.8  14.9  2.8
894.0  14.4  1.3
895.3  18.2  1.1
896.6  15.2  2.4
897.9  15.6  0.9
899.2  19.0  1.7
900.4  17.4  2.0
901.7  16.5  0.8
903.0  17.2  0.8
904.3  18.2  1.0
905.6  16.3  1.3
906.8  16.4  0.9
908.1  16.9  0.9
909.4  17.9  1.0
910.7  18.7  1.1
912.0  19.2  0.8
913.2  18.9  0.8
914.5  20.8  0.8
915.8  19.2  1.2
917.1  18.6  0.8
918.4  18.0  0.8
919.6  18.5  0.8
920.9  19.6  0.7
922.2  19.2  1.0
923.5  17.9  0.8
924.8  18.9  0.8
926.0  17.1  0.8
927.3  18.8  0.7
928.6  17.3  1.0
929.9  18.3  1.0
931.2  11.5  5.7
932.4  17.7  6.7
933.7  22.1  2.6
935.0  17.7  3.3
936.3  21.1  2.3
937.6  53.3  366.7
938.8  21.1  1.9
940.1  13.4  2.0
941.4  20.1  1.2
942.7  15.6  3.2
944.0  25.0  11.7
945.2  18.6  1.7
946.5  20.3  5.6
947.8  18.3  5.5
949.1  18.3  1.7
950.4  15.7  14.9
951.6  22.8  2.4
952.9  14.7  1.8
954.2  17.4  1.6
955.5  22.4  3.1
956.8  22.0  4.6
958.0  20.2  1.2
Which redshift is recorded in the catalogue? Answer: 0.722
